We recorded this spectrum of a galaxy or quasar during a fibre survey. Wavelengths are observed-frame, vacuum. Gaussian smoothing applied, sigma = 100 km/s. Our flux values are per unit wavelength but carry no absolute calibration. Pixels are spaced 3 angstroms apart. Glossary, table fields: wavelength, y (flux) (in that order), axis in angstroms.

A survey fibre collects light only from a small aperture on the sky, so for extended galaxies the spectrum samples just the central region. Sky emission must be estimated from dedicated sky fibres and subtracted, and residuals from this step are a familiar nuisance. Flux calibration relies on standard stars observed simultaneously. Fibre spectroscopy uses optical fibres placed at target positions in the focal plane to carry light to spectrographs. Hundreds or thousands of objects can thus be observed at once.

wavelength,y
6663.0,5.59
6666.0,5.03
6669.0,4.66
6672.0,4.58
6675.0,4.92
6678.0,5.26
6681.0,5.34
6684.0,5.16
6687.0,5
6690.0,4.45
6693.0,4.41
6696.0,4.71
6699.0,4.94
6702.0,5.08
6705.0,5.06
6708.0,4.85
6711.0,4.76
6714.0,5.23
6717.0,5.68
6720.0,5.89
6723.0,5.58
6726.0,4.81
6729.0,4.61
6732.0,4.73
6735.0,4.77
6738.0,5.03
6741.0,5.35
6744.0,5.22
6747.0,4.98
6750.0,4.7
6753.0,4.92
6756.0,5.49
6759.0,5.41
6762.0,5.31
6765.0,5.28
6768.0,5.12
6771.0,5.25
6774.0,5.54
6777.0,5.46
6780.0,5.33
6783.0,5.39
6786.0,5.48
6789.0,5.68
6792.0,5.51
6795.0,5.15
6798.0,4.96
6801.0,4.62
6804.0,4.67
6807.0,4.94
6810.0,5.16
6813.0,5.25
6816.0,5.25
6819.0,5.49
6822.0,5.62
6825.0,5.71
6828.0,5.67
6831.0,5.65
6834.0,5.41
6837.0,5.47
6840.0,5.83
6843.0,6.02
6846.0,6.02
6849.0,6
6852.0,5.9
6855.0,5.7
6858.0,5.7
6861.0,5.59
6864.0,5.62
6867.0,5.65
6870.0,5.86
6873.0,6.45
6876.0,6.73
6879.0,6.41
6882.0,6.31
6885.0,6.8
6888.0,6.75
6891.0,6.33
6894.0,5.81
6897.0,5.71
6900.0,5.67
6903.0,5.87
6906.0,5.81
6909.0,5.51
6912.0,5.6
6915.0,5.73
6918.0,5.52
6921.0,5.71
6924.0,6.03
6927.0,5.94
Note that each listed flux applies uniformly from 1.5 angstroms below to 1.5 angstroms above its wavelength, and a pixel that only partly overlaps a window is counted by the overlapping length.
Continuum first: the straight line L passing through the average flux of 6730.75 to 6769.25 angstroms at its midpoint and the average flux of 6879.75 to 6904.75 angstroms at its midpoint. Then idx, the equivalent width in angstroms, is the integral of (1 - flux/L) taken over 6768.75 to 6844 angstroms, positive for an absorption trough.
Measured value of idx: 2.01 angstroms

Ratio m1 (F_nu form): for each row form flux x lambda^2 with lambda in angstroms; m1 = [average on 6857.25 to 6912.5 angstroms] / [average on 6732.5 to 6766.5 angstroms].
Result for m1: 1.22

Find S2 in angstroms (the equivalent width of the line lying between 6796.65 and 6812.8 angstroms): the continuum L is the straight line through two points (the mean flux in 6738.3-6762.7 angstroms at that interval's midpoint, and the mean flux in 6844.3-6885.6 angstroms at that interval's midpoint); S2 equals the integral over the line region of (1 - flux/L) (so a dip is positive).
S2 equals 2.0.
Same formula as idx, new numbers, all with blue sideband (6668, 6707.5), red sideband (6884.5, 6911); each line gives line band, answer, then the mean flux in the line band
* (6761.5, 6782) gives 0.01 angstroms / 5.33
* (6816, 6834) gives 0.10 angstroms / 5.58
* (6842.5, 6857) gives -0.44 angstroms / 5.91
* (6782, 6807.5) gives 1.36 angstroms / 5.16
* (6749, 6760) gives 0.22 angstroms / 5.14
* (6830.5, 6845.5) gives -0.06 angstroms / 5.7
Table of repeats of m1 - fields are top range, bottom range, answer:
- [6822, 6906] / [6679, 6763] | 1.23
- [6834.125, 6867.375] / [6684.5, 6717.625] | 1.23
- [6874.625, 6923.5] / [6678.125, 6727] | 1.26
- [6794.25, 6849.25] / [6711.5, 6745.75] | 1.08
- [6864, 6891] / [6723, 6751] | 1.33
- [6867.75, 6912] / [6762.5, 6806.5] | 1.20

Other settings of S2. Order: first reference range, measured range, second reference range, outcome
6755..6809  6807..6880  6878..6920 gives -1.3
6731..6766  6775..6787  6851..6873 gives -0.3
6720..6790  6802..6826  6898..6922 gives 0.7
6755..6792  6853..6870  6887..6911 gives 0.2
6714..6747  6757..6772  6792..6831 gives -0.3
